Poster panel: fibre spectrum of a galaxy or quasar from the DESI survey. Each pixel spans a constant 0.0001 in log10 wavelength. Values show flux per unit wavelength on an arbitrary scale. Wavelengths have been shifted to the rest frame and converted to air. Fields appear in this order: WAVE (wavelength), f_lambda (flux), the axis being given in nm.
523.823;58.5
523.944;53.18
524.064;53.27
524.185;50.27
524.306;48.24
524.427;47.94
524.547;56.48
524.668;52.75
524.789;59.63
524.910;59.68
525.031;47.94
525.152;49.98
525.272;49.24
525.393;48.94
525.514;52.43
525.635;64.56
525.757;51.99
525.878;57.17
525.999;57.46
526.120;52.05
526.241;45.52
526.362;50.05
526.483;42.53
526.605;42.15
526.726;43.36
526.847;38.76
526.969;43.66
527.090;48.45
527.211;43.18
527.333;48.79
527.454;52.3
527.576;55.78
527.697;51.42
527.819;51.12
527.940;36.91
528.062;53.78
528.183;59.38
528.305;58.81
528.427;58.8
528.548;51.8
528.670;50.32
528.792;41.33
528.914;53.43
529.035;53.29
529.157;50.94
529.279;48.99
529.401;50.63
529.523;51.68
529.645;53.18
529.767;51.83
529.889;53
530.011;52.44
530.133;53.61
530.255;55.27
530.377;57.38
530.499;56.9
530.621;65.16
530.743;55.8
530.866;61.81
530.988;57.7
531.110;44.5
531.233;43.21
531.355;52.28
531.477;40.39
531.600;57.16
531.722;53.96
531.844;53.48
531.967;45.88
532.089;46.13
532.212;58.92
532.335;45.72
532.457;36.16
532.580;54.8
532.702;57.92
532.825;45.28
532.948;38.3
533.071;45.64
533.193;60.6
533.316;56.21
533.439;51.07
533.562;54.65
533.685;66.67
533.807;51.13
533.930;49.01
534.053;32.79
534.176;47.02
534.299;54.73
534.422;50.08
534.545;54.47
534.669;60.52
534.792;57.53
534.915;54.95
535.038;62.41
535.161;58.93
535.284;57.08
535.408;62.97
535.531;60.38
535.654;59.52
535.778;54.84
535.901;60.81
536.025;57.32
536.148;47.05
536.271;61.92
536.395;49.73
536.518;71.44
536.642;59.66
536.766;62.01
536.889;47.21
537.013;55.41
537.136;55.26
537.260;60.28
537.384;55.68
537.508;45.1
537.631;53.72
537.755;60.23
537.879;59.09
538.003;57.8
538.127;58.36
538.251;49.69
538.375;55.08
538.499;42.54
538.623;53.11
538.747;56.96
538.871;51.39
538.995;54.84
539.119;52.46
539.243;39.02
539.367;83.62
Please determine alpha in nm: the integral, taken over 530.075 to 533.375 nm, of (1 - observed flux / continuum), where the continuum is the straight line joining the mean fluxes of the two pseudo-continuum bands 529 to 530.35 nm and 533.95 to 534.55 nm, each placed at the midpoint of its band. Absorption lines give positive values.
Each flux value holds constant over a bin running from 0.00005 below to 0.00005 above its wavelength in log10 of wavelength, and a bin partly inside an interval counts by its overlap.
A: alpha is -0.11 nm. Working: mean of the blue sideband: 52.4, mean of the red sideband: 47.3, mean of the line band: 51.9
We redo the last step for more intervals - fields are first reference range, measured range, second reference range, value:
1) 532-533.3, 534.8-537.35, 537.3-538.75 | -0.28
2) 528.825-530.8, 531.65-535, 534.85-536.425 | 0.29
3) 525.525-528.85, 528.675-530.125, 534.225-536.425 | 0.03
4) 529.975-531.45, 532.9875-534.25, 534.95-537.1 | 0.11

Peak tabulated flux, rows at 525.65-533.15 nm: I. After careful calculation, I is 65.16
